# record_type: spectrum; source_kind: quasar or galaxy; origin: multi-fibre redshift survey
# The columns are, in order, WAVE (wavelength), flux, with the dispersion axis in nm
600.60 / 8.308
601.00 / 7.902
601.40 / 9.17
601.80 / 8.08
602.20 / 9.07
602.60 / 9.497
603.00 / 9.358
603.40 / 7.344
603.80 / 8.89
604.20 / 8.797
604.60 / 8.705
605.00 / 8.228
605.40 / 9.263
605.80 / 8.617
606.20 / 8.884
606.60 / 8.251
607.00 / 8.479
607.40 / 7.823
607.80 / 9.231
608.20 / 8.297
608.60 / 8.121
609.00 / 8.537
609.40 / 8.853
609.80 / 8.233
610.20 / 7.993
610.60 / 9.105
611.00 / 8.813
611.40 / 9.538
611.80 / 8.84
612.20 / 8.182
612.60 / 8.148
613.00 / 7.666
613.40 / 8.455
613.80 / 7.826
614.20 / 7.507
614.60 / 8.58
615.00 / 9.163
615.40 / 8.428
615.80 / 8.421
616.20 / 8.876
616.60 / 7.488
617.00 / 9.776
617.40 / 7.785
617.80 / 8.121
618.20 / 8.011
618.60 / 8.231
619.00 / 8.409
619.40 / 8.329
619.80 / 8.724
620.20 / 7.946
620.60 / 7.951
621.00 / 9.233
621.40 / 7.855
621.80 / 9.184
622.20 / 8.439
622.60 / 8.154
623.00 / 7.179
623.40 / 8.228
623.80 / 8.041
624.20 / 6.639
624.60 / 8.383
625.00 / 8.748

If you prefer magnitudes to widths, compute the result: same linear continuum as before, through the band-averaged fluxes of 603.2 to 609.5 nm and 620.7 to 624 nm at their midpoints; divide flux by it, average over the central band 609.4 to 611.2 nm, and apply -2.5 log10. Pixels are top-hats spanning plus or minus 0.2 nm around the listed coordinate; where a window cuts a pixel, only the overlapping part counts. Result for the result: -0.01 mag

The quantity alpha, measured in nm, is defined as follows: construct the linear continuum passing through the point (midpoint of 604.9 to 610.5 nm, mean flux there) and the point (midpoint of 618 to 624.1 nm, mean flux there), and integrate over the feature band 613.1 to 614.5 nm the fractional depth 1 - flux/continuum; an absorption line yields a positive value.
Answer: 0.07 nm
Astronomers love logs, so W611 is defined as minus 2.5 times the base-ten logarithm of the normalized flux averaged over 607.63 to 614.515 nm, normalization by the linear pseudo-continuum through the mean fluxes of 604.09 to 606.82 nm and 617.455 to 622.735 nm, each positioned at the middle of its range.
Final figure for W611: 0.01 mag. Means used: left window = 8.67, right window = 8.34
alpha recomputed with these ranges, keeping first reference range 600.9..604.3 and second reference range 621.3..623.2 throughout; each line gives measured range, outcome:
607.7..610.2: 0.02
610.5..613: -0.06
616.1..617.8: -0.02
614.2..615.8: -0.03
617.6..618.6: 0.02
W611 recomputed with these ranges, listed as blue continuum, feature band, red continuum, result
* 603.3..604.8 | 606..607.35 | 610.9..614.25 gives 0.00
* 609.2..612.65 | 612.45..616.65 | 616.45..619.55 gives 0.03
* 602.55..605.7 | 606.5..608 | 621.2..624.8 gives 0.02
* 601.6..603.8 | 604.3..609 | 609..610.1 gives 0.00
